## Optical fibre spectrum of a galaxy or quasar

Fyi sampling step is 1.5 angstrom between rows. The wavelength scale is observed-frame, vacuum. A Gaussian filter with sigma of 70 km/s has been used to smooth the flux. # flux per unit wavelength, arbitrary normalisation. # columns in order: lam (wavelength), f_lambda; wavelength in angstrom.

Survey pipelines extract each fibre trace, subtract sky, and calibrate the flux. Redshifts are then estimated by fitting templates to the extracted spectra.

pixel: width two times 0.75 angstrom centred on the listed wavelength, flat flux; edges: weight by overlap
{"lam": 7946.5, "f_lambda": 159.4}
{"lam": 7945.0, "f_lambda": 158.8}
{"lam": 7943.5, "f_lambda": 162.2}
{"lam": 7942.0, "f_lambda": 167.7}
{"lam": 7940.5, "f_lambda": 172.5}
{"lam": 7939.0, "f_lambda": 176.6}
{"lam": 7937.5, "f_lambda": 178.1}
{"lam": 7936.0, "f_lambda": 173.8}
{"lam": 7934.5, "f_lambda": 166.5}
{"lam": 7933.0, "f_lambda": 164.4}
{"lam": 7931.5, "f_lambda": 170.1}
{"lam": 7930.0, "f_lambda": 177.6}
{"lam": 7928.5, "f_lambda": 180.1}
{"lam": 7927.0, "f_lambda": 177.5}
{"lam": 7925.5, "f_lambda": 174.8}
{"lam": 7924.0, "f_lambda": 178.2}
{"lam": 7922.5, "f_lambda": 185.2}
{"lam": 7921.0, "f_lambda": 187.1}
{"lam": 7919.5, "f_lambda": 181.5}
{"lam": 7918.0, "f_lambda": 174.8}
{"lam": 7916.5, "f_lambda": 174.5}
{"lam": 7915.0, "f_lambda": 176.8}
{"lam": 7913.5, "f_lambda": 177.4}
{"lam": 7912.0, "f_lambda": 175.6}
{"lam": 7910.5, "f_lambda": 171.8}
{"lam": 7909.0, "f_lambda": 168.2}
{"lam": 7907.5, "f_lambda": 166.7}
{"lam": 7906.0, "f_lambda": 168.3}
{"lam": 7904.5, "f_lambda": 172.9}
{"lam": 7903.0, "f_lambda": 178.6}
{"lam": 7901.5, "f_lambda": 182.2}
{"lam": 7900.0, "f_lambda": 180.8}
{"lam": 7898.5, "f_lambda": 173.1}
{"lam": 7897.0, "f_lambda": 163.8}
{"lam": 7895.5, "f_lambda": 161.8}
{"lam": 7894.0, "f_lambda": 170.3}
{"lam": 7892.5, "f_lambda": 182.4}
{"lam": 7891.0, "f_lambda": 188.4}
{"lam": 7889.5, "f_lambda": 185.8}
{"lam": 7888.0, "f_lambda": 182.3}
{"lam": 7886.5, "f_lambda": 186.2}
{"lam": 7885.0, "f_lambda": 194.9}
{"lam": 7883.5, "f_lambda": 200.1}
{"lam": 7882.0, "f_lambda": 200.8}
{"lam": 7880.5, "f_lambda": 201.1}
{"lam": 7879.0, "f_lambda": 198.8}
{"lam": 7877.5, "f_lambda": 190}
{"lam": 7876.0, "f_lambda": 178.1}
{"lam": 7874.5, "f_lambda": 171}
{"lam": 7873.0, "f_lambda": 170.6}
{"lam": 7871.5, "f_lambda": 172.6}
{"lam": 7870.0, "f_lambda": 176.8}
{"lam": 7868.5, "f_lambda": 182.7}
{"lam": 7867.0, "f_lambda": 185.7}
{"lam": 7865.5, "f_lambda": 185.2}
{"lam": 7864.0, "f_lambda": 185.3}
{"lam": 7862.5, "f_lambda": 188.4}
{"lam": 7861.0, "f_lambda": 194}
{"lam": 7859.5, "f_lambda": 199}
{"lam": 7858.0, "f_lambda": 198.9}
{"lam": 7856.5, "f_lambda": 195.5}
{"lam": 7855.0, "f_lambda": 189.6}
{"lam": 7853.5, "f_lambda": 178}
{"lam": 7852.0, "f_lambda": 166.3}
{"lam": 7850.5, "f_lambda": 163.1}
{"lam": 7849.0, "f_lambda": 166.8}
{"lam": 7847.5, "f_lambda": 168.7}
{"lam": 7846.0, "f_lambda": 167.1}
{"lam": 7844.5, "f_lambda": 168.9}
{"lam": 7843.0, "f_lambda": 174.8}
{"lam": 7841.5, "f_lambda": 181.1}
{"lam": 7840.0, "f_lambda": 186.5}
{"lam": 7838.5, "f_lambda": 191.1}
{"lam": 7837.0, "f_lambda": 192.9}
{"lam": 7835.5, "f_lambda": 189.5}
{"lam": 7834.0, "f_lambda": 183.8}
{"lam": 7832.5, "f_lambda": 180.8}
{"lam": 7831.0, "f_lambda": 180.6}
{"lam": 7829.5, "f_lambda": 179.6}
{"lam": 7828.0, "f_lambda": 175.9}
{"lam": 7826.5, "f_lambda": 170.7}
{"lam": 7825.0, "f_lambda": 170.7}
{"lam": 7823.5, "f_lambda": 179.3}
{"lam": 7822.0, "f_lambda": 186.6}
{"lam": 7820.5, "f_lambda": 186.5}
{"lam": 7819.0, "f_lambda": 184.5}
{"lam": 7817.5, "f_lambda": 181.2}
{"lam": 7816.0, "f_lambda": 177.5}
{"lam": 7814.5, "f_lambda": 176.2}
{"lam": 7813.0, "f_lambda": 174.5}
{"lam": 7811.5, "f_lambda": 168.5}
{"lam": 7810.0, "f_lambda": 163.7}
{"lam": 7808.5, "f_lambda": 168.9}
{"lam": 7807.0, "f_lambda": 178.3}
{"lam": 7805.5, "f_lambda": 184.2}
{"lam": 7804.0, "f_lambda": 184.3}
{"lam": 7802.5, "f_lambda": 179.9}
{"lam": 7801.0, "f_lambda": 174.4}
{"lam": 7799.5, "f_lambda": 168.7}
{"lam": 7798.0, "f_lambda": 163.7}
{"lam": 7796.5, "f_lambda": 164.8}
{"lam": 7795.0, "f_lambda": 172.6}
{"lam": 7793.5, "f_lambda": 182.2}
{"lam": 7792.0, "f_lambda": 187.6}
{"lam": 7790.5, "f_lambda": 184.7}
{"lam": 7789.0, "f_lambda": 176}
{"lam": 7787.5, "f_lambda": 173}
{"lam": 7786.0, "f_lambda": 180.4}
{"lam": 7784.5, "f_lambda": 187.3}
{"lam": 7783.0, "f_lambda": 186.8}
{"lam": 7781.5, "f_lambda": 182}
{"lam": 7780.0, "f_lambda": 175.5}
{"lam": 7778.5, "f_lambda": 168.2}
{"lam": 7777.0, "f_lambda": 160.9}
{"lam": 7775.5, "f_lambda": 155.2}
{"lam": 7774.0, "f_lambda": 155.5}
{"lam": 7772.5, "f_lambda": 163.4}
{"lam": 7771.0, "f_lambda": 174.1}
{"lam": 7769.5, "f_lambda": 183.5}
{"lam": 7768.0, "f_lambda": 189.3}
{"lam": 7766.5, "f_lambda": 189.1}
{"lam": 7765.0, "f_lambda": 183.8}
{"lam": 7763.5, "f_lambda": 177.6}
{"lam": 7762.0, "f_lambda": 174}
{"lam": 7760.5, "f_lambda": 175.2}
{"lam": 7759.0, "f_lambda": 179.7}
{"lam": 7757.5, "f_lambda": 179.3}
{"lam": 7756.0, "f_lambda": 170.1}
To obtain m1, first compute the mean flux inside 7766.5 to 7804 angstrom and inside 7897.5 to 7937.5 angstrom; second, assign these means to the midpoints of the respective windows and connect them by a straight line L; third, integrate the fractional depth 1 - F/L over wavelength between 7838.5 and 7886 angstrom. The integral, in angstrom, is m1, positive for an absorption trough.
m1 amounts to -2.2 angstrom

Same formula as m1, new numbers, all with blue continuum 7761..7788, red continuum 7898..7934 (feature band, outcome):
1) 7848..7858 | -0.1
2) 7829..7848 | -0.5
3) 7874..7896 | -1.4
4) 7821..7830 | -0.1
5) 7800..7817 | 0.0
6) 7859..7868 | -0.7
